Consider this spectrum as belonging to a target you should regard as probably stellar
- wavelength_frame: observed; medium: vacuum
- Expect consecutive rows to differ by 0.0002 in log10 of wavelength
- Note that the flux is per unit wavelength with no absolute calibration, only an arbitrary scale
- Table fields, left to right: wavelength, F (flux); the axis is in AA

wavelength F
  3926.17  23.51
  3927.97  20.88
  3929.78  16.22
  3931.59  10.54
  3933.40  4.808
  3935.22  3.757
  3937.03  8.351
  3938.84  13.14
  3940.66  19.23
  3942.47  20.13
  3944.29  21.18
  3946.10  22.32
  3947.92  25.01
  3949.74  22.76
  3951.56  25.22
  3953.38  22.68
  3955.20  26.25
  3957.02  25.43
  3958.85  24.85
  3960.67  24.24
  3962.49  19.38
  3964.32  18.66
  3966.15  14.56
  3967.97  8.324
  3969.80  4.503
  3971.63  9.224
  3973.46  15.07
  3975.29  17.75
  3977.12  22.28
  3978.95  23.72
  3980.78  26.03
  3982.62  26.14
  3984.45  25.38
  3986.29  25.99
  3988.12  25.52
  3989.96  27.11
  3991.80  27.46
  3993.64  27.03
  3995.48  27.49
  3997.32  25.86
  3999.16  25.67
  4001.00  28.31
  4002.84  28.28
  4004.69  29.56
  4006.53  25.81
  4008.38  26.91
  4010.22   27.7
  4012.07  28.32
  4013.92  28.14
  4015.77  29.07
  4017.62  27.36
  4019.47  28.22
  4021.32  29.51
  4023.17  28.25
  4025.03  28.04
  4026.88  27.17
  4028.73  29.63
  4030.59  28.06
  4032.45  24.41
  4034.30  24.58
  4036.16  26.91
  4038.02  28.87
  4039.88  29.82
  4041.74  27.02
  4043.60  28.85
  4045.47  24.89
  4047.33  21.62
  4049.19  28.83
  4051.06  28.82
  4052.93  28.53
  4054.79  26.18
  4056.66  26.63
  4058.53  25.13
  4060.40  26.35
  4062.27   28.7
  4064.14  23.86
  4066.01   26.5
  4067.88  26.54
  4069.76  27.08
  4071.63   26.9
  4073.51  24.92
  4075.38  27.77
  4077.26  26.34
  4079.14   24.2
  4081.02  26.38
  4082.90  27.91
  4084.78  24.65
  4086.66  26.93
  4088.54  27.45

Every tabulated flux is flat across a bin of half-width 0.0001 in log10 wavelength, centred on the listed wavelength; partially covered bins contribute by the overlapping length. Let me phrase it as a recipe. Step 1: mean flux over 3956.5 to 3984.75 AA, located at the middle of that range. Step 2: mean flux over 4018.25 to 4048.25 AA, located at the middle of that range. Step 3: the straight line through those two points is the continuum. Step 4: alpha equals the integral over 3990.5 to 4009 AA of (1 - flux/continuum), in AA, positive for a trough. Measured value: -3.7 AA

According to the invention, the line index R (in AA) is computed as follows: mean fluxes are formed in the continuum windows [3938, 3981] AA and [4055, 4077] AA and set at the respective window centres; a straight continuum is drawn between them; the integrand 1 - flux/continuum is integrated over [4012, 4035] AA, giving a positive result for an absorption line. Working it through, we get -4.0 AA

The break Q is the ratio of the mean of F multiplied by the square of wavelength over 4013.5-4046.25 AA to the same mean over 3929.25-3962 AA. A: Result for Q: 1.54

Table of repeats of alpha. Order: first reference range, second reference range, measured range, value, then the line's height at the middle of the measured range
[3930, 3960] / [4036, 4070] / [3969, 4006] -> -2.65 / 21.8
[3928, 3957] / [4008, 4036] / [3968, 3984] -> 3.19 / 22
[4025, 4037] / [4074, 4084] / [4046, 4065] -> 0.15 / 26.7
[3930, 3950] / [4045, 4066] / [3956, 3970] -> -0.65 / 17.6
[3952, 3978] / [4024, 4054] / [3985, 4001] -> -3.68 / 21.6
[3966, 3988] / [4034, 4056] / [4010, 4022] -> -2.46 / 23.5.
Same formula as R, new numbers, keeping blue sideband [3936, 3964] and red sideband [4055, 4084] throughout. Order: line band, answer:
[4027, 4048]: -1.61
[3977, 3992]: -1.91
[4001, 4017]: -2.86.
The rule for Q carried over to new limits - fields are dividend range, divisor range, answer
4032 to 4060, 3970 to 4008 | 1.14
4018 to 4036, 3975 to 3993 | 1.12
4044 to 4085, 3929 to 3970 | 1.58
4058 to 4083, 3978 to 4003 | 1.04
